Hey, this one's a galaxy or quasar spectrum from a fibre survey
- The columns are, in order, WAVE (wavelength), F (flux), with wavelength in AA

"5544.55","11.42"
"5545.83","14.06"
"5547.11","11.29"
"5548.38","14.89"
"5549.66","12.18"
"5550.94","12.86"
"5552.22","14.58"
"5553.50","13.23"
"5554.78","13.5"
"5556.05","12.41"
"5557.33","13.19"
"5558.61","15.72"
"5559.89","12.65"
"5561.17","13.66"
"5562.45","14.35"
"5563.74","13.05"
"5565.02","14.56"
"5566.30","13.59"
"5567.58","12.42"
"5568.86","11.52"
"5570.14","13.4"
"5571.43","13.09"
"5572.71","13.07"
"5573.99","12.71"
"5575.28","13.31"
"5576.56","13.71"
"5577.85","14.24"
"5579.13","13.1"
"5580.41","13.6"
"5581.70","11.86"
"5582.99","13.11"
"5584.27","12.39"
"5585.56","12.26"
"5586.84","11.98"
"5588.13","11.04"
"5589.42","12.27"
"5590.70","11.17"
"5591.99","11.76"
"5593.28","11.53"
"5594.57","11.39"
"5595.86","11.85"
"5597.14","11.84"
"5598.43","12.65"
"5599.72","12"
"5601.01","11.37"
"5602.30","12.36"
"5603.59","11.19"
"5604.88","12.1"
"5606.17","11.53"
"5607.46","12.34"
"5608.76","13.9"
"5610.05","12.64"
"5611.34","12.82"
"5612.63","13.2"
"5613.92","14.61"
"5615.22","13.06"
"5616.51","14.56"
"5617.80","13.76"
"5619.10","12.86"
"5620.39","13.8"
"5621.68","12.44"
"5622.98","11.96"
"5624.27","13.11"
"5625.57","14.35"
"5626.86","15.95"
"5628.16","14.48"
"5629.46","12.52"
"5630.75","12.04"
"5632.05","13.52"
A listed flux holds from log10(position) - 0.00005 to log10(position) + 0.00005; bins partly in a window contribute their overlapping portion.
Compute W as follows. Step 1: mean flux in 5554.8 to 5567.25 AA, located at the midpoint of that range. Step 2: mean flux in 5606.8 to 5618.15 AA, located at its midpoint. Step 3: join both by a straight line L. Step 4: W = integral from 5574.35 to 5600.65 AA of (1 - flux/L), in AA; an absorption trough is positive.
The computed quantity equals 2.3 AA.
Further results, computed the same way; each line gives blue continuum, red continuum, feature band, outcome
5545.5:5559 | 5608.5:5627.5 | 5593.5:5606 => 1.54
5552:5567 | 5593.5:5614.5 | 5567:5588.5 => 0.58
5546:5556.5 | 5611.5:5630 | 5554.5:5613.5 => 3.05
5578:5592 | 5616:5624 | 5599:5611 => 0.61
